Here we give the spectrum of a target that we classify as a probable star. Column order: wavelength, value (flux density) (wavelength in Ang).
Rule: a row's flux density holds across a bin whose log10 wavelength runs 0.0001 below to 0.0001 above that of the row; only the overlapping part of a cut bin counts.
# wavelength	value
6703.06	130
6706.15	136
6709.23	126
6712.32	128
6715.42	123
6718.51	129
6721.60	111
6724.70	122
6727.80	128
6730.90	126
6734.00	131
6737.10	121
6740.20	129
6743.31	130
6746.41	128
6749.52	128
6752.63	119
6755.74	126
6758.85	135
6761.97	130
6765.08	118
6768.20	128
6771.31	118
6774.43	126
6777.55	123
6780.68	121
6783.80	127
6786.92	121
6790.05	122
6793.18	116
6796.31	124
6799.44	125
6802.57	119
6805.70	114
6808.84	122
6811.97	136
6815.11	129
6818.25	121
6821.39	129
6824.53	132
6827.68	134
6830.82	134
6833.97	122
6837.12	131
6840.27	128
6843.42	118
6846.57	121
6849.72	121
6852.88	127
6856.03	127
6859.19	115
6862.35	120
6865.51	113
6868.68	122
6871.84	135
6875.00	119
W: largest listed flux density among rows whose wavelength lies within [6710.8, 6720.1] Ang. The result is 129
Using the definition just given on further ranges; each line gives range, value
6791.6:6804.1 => 125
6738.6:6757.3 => 130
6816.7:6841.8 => 134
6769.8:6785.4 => 127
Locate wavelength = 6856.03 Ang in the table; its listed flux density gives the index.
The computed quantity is 127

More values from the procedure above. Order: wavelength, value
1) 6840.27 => 128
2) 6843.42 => 118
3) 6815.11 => 129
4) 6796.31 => 124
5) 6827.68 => 134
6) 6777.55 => 123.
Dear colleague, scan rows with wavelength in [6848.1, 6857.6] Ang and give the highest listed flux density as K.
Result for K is 127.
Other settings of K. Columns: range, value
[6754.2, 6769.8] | 135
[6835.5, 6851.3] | 131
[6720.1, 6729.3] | 128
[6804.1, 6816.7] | 136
